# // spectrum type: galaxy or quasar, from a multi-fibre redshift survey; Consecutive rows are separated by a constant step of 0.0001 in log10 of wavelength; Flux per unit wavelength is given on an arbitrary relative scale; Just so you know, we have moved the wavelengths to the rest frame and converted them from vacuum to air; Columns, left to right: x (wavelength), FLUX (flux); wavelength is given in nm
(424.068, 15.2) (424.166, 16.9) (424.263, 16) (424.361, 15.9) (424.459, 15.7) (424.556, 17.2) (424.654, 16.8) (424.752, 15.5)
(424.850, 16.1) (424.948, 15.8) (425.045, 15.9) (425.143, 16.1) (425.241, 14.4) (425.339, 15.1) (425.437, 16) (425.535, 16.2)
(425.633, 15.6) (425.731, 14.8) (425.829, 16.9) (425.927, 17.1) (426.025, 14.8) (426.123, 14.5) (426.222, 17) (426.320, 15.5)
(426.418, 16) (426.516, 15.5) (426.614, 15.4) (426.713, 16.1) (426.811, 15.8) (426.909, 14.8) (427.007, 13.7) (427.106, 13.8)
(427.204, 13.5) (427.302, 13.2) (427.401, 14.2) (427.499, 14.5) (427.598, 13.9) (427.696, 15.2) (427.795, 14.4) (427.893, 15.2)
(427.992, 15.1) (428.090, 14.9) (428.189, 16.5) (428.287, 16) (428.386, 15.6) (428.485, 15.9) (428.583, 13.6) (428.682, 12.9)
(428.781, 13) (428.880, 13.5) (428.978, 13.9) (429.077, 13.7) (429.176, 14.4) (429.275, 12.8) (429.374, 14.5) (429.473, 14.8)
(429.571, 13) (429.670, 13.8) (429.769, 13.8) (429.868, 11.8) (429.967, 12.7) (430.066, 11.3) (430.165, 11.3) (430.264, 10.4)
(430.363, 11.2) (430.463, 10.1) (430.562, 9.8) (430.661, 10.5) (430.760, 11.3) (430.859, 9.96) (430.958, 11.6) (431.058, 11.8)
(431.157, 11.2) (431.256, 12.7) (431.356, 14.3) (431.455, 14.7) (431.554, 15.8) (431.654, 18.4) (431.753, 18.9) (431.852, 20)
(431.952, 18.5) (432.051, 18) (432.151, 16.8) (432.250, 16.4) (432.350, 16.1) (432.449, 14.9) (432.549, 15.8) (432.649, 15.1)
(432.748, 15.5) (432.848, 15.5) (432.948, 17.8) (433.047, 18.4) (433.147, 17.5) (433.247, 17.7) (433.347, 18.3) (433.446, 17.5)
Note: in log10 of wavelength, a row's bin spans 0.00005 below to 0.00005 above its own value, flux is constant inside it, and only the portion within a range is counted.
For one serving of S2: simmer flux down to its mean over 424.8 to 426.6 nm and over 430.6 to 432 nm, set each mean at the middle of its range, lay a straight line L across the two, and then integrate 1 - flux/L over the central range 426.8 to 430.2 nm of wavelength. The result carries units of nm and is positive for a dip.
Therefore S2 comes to 0.220 nm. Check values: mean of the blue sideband 15.7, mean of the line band 14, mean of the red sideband 14.2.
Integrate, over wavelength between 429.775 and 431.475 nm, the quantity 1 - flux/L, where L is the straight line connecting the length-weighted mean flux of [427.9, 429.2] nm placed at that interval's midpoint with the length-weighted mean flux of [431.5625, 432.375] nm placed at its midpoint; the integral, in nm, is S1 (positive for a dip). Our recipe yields 0.51 nm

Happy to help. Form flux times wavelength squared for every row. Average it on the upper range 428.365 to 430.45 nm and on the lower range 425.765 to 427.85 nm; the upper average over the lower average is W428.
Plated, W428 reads 0.9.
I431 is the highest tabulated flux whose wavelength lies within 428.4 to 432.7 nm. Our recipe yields 20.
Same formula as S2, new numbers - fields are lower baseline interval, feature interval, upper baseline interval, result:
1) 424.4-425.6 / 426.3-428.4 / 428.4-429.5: -0.029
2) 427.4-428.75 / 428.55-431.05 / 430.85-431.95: 0.416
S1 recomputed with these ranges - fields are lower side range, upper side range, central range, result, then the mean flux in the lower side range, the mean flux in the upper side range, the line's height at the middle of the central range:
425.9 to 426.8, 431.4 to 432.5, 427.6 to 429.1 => 0.148 nm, 15.7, 17.1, 16.2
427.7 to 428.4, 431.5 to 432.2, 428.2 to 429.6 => 0.154 nm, 15.4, 18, 16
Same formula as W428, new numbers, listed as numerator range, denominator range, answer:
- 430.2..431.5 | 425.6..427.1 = 0.76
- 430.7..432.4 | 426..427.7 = 1.04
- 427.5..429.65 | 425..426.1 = 0.93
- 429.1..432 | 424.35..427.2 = 0.87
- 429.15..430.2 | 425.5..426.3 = 0.84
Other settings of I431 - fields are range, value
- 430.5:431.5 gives 14.7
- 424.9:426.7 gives 17.1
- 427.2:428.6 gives 16.5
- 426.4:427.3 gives 16.1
